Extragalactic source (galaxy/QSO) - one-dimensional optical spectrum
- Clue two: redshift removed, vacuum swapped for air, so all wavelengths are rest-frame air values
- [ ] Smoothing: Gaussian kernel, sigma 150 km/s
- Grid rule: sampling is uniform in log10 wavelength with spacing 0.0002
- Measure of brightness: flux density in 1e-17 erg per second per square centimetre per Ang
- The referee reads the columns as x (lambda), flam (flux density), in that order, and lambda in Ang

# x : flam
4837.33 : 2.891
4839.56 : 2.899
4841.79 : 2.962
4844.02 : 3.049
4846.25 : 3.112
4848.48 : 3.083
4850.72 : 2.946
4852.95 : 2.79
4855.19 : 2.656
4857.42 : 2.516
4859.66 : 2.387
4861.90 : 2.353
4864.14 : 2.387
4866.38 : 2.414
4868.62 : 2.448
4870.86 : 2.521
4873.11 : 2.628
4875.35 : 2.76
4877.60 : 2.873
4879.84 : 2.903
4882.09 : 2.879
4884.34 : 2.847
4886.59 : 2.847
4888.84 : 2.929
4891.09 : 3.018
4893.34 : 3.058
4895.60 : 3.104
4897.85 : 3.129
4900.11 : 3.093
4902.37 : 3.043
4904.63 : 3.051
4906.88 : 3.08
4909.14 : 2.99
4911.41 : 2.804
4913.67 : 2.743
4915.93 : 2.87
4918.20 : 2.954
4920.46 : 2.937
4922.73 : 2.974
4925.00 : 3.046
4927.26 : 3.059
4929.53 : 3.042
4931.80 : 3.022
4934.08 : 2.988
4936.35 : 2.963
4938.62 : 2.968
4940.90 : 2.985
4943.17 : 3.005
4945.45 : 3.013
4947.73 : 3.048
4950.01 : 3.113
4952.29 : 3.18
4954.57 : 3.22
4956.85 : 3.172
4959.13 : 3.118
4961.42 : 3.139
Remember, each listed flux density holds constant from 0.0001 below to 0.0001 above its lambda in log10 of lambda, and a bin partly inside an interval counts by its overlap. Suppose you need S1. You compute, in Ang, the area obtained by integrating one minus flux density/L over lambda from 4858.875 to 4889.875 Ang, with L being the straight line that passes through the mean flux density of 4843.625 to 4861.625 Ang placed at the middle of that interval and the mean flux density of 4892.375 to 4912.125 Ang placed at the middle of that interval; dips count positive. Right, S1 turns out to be 2.60 Ang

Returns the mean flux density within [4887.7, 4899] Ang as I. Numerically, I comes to 3.05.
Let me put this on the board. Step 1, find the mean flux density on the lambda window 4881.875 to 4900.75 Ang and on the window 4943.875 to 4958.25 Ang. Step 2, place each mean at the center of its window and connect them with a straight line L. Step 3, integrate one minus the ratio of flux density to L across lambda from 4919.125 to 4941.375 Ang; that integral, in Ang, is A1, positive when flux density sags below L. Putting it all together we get 0.6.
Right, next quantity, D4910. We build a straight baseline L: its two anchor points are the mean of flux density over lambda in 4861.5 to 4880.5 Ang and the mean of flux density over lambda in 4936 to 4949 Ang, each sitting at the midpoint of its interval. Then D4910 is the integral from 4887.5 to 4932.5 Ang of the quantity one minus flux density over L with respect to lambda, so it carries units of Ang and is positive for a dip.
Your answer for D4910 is -3.0 Ang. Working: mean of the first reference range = 2.59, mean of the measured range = 3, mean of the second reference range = 3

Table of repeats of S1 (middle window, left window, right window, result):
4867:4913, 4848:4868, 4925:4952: -2.10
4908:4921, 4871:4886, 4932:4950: 0.16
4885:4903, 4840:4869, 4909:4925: -1.22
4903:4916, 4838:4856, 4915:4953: 0.25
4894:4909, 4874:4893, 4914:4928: -0.79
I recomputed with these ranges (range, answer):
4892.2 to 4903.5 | 3.08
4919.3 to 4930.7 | 3.01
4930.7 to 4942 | 2.98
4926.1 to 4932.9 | 3.05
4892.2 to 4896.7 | 3.08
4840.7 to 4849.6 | 3.05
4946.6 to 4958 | 3.15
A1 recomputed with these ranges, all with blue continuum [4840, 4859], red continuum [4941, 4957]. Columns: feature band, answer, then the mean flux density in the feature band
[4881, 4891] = 0.2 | 2.89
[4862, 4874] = 1.9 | 2.47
